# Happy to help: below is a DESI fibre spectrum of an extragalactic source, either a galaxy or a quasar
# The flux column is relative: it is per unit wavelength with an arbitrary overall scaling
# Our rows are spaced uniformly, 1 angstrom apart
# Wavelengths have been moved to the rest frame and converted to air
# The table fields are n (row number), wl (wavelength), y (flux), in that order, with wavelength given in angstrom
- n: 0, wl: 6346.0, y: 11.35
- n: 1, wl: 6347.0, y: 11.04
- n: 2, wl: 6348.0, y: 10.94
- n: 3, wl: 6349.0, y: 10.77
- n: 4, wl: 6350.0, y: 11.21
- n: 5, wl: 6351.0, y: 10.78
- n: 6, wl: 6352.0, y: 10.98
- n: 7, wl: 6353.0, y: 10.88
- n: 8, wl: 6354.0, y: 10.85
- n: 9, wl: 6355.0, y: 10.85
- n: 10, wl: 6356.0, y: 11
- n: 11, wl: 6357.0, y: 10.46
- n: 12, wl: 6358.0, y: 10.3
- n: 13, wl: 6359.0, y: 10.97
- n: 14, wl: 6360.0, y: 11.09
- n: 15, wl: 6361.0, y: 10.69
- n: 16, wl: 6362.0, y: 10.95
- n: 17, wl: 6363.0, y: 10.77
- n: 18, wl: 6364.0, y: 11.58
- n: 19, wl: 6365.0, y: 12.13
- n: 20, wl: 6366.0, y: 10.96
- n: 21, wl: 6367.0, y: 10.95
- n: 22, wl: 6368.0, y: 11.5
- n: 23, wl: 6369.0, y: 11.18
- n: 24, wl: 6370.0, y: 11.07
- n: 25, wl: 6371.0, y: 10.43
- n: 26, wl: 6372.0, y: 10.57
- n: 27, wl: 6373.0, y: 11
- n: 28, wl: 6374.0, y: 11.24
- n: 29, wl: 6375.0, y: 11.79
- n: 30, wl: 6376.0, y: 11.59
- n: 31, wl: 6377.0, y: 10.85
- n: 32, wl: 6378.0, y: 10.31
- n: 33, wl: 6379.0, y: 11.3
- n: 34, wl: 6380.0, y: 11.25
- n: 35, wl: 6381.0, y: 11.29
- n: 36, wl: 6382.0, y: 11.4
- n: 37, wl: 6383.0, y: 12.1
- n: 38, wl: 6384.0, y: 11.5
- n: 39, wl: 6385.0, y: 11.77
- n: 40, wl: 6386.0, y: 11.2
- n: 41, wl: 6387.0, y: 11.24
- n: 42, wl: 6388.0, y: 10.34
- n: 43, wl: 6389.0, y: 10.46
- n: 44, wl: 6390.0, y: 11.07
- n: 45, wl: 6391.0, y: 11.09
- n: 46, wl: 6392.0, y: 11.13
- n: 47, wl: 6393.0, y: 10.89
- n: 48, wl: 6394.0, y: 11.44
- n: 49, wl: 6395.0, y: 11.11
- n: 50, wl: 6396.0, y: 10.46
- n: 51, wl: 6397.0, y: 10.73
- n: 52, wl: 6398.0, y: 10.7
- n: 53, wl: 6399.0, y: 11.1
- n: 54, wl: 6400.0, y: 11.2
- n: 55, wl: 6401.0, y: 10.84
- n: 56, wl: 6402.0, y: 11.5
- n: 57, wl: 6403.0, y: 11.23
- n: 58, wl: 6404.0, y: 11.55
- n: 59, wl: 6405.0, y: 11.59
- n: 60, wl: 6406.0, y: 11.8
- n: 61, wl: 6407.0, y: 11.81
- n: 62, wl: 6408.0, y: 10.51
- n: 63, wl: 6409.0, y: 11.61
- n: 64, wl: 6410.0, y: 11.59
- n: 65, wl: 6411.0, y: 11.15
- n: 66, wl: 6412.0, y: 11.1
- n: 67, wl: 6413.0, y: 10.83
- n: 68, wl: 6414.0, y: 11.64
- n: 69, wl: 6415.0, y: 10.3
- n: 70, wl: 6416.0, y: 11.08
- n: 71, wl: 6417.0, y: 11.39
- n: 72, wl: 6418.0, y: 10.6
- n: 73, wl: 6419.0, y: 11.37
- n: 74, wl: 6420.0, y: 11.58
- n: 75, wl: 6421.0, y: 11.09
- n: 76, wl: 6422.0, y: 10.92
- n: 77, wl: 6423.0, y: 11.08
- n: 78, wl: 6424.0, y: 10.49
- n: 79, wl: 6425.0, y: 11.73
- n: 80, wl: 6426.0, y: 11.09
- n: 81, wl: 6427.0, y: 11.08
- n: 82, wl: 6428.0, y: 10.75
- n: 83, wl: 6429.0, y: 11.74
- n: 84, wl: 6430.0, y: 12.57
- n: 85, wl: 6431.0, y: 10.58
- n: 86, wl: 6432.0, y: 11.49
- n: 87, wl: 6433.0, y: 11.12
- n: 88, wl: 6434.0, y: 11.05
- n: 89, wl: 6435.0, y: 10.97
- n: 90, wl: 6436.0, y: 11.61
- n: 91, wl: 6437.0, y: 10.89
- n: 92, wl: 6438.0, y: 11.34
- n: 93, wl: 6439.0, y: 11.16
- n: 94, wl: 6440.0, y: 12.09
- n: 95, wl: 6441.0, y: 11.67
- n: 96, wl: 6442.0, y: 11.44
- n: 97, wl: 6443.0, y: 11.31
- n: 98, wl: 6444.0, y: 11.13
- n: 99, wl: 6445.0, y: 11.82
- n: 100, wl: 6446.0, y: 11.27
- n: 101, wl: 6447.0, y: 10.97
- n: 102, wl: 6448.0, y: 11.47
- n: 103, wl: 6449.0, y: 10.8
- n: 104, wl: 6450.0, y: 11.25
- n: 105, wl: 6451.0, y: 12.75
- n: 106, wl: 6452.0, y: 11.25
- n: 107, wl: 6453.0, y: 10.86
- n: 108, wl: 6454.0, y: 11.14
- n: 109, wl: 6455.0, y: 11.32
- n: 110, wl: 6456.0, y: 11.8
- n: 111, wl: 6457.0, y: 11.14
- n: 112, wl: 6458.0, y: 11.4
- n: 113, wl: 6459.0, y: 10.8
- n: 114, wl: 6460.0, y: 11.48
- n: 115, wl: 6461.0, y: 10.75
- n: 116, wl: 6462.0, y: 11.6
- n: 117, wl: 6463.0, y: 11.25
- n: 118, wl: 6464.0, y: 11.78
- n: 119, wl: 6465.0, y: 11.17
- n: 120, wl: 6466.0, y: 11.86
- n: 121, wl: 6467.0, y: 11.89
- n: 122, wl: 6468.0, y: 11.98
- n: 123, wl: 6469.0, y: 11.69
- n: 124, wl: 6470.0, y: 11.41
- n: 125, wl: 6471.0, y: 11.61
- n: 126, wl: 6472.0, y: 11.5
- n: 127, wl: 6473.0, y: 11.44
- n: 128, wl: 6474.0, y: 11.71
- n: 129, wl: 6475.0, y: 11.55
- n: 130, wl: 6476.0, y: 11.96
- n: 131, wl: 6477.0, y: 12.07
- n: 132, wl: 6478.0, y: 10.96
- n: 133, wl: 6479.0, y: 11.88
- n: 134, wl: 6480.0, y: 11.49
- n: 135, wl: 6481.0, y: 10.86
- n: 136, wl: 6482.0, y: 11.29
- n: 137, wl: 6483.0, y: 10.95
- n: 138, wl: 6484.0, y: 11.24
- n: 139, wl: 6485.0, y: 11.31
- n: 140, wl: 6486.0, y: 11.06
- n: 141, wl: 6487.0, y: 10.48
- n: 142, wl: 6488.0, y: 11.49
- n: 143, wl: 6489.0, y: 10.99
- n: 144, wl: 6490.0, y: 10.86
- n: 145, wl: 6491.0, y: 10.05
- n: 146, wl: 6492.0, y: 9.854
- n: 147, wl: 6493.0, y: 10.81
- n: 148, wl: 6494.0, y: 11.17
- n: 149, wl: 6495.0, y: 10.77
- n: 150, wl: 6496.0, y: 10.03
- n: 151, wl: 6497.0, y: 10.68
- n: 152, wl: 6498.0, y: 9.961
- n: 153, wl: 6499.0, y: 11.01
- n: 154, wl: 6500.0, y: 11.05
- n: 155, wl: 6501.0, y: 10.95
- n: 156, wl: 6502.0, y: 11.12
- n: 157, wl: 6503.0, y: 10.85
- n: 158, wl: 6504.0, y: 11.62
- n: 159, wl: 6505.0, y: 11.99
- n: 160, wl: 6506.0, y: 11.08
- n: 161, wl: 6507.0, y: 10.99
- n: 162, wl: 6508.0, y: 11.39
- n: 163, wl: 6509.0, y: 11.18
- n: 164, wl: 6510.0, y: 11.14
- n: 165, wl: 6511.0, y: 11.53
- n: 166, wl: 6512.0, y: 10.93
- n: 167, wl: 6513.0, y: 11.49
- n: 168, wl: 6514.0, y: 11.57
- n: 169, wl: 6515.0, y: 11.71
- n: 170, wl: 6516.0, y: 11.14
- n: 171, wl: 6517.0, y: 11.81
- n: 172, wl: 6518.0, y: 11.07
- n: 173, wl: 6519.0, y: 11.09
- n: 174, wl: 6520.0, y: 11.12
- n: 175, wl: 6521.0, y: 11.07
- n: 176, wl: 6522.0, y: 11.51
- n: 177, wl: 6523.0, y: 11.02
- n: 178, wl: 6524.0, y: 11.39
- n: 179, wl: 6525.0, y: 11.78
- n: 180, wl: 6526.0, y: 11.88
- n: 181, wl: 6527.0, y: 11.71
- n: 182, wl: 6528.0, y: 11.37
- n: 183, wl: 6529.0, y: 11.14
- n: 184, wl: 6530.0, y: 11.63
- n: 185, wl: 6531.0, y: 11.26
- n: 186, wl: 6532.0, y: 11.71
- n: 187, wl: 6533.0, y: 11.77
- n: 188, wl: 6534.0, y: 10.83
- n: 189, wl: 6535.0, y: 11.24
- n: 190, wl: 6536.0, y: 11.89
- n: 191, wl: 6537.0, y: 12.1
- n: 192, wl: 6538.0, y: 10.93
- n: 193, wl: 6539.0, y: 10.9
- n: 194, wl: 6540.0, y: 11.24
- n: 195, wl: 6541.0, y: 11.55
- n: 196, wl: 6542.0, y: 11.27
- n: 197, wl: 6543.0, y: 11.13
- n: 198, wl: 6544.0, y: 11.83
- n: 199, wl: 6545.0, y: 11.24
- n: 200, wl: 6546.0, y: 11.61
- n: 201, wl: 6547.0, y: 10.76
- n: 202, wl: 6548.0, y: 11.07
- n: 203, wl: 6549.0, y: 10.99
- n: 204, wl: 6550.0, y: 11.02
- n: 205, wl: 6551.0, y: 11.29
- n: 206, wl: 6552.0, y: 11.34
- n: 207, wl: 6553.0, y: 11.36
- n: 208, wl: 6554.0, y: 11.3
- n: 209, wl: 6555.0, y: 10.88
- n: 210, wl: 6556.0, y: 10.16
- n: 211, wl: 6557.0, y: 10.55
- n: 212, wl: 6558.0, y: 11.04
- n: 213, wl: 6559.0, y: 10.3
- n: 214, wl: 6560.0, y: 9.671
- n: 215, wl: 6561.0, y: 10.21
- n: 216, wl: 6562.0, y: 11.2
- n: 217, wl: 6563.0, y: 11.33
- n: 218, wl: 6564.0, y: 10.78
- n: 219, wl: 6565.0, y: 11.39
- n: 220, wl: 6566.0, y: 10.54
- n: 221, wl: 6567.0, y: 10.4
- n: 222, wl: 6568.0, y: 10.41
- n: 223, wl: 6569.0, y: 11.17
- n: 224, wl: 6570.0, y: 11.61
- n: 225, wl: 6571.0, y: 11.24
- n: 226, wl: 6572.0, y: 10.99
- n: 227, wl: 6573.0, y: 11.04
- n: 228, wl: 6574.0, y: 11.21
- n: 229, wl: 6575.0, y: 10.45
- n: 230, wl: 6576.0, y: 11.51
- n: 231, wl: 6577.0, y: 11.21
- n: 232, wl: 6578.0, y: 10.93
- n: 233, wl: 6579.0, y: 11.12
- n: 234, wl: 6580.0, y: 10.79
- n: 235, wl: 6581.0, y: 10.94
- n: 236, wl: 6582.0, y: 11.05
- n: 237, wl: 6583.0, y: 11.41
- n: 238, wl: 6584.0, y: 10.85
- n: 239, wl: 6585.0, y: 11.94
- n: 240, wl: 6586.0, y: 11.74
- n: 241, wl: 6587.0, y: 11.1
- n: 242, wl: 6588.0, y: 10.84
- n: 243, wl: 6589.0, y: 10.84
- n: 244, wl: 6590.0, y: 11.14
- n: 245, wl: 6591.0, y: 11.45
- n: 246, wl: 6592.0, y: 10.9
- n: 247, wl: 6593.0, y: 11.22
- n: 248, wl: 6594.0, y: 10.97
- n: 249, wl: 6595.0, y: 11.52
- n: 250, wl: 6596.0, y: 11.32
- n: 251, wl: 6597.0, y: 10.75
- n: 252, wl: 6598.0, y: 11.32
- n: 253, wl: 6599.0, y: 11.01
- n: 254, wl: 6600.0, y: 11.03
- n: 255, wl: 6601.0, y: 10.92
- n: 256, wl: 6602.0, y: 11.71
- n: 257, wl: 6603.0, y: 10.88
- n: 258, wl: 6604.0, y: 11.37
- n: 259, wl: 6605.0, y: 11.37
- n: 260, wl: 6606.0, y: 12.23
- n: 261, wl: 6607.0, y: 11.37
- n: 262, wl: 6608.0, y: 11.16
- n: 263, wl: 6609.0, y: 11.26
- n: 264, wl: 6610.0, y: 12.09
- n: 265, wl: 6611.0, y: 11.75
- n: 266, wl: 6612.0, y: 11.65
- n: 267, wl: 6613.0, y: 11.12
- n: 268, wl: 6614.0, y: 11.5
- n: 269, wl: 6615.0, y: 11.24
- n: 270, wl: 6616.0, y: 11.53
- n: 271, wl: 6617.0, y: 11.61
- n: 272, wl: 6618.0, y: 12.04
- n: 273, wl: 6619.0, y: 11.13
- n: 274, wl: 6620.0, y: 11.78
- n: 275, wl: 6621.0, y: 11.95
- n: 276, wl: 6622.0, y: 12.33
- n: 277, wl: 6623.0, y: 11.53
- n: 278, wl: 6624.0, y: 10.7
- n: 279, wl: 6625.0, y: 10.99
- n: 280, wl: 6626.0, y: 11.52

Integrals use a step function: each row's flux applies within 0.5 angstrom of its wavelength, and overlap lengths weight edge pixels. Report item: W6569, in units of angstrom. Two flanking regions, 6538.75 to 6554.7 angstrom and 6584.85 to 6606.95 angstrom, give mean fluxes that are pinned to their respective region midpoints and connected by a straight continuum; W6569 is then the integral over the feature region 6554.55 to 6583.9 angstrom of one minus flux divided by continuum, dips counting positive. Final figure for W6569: 0.95 angstrom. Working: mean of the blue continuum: 11.2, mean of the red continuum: 11.2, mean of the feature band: 10.9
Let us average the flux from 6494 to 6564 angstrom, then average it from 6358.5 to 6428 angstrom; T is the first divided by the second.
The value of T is 1.00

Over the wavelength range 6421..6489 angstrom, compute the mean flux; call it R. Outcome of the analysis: 11.4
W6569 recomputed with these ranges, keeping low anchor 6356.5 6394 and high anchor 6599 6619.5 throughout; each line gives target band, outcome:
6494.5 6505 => 0.4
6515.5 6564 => 0.6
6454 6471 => -0.3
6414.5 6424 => 0.1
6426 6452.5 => -0.4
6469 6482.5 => -0.3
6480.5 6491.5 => 0.3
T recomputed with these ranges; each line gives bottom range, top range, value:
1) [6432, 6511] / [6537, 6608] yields 0.99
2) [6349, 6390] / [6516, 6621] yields 1.01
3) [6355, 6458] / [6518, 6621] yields 1.00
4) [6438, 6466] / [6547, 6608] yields 0.97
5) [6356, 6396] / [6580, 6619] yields 1.02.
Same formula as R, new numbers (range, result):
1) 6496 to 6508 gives 11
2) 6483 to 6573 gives 11.1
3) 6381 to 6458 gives 11.2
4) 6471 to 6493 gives 11.2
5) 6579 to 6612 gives 11.3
